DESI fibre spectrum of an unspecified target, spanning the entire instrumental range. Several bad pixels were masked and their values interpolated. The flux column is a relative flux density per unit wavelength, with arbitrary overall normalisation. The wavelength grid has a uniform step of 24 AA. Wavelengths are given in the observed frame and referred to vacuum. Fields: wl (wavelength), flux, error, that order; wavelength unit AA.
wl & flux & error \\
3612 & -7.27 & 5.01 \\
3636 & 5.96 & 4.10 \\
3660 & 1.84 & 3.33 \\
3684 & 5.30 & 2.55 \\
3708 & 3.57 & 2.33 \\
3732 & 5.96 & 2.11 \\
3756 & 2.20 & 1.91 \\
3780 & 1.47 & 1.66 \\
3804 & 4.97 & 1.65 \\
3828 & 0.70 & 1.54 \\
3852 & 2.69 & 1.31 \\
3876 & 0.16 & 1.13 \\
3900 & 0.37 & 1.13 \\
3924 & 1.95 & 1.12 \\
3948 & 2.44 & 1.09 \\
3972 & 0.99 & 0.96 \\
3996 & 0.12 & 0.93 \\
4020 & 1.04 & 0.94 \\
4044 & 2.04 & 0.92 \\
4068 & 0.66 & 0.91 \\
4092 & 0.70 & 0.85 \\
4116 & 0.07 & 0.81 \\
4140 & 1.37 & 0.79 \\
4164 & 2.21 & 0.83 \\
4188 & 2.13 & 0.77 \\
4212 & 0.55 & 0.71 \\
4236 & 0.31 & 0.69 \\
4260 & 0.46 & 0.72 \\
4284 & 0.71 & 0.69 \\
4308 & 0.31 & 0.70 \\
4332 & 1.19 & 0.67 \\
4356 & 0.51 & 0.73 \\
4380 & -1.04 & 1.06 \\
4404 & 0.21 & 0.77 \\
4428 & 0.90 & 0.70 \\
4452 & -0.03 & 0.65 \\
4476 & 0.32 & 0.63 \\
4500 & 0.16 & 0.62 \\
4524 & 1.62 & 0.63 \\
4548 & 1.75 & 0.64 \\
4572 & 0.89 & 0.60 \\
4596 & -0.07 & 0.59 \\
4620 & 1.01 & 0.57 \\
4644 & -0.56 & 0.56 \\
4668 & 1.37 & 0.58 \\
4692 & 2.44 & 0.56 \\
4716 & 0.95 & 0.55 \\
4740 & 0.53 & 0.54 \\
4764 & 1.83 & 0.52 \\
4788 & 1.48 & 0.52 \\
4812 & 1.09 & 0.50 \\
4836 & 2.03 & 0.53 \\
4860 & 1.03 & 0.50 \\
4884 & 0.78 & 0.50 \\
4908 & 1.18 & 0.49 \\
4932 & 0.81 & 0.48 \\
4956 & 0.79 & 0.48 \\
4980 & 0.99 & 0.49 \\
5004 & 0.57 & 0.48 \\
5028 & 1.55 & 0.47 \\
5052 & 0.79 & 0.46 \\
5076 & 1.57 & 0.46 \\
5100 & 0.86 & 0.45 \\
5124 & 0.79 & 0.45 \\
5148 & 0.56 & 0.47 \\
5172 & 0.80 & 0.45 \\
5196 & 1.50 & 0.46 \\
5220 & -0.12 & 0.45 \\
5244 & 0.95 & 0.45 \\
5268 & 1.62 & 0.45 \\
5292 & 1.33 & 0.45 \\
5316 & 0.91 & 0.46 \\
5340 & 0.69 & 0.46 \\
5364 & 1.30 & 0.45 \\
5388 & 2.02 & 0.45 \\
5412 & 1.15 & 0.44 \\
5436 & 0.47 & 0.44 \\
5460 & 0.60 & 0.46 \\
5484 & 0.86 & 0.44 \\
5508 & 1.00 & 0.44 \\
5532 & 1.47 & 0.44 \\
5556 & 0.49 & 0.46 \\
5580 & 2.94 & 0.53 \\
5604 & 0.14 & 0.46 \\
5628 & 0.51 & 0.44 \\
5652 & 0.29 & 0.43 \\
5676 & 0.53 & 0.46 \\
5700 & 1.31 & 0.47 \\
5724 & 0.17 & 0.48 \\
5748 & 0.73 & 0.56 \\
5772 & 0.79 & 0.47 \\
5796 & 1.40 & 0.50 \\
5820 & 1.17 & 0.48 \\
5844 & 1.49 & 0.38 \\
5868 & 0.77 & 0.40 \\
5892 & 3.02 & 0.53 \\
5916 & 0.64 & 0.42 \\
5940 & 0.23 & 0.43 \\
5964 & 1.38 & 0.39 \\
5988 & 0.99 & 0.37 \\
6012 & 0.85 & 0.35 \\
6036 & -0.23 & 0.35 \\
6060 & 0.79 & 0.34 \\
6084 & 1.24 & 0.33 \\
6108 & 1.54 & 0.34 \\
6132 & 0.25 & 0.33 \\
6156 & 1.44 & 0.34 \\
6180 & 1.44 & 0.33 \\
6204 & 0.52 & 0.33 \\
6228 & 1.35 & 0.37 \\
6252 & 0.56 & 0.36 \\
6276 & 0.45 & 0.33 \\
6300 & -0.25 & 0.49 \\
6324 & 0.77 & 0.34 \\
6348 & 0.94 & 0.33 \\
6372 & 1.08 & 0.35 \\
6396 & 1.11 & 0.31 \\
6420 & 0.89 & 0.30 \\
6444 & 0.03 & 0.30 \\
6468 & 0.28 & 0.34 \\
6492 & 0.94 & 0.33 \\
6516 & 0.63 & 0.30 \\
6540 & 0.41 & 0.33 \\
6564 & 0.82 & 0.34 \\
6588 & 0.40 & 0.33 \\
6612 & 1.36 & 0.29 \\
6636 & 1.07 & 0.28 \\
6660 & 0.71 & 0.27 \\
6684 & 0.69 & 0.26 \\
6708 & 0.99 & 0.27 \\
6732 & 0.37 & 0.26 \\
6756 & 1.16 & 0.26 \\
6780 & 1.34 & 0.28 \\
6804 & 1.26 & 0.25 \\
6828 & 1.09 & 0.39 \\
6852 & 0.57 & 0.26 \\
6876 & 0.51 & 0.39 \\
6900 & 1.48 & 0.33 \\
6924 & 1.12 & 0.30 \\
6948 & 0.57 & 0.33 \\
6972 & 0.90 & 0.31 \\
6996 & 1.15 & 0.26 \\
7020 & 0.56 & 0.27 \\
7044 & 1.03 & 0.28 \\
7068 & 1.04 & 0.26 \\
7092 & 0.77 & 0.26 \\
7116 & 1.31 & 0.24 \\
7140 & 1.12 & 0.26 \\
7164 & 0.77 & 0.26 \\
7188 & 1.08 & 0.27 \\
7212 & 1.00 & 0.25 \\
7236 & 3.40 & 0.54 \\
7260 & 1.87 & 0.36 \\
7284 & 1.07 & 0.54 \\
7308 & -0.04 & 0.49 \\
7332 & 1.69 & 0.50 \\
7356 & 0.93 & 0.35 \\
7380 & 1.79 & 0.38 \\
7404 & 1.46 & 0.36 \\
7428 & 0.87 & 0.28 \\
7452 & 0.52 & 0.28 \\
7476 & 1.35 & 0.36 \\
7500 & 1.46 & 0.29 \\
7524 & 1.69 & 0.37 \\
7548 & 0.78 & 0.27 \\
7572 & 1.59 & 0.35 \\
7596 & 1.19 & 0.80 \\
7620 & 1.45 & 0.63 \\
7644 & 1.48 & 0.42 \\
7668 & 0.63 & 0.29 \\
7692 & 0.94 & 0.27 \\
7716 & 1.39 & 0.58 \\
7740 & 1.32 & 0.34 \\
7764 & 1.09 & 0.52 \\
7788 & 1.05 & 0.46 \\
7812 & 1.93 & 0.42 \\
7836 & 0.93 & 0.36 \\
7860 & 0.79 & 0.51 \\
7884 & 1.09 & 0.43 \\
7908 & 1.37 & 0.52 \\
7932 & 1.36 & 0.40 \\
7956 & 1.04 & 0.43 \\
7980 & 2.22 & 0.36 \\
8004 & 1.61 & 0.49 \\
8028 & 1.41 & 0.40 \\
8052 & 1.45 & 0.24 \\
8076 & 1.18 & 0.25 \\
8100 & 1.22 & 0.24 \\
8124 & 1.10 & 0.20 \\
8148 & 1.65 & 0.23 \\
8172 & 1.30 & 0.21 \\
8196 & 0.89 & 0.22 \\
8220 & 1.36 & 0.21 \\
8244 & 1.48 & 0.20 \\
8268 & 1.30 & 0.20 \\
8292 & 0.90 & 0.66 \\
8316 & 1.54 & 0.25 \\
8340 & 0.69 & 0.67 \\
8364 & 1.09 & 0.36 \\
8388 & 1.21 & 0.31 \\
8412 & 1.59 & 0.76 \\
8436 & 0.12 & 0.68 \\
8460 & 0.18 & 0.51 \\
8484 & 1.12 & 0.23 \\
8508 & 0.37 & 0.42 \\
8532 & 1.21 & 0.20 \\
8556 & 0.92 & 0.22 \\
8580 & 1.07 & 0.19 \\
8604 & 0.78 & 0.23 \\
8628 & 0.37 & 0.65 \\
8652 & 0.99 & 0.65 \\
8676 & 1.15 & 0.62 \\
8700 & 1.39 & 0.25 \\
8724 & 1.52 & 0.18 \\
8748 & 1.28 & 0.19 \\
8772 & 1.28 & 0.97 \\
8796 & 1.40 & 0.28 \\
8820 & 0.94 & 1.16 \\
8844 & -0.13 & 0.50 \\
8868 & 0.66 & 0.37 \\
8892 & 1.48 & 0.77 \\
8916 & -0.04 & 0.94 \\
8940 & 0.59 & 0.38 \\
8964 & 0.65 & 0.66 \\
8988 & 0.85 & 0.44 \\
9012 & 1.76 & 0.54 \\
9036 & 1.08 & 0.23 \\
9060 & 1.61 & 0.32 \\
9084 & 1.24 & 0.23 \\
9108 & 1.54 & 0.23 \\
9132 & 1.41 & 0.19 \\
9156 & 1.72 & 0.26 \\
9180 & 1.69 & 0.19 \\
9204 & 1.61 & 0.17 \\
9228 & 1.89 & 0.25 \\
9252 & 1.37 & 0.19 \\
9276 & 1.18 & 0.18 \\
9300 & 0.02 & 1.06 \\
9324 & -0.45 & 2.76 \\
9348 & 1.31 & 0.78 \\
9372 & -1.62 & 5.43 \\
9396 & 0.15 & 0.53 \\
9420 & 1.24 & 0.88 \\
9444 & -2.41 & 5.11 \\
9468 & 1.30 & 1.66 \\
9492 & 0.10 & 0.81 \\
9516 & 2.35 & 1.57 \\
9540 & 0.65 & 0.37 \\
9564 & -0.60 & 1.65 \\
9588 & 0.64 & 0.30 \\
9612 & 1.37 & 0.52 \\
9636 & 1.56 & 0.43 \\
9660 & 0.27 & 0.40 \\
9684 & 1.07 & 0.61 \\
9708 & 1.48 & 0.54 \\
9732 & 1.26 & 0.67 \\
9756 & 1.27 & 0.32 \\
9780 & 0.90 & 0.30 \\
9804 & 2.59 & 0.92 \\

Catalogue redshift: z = 0.94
